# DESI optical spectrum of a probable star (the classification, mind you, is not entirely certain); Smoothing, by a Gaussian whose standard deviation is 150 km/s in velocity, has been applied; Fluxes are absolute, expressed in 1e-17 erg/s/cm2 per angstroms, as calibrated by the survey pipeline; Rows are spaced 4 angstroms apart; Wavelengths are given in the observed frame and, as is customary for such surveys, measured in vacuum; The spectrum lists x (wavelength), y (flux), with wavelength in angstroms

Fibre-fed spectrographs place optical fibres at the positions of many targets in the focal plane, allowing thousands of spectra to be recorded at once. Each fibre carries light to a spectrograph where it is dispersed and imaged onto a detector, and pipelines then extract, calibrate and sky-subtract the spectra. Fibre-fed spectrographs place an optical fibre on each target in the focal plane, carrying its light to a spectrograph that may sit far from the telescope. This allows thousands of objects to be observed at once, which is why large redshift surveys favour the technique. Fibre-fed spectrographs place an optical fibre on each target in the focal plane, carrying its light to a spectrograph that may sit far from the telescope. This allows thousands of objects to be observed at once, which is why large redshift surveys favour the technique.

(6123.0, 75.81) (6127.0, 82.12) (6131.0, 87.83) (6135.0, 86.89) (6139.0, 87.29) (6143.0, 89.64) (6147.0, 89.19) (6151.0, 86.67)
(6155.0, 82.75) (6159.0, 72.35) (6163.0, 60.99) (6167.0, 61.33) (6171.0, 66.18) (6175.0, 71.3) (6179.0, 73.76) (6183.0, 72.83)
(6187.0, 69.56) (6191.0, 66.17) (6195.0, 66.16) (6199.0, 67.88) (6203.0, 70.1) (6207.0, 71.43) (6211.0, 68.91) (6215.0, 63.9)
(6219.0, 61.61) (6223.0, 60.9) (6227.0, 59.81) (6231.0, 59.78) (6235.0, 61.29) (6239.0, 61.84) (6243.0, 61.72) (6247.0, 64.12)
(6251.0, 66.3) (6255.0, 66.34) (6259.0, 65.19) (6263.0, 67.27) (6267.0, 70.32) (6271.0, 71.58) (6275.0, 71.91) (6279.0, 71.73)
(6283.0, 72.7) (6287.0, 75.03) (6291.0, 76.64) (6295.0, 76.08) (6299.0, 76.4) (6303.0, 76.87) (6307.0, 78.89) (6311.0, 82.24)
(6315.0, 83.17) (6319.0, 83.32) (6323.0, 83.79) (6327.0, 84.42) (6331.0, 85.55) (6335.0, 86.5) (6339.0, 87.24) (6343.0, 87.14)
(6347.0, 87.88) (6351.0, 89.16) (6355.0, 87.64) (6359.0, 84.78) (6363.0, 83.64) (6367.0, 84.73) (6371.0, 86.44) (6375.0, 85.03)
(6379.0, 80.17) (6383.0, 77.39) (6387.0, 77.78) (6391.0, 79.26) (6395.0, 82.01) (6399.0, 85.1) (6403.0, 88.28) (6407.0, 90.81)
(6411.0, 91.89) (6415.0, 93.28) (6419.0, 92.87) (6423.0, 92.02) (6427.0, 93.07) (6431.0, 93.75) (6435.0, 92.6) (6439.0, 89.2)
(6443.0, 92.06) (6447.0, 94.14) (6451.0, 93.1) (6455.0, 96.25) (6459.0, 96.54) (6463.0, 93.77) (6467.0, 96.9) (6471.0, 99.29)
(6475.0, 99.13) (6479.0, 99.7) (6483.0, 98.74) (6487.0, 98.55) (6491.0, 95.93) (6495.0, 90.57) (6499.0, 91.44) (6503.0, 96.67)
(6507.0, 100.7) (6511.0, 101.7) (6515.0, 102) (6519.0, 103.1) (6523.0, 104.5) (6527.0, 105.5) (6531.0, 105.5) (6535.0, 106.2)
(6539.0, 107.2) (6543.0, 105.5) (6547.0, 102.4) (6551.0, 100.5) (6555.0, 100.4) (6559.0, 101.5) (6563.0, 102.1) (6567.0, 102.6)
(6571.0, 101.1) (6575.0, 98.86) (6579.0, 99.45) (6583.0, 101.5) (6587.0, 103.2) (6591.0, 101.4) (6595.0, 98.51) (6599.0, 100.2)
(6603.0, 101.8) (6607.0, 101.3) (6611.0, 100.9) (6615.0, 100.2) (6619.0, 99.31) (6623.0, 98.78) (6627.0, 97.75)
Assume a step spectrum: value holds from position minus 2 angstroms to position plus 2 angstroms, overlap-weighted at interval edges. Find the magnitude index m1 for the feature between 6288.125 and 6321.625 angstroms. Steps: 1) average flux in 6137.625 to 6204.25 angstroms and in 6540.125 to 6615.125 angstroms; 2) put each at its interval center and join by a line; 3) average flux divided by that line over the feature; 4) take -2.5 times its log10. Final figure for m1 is 0.05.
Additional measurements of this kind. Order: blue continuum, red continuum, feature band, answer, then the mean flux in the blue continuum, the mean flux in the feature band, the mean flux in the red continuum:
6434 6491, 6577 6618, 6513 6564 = -0.05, 95.8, 104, 101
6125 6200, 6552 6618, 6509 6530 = -0.07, 75.9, 103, 101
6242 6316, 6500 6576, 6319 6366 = -0.08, 72.3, 86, 102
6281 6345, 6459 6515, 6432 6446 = 0.01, 81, 91.7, 97.3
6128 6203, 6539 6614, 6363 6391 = 0.09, 75.4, 81.9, 101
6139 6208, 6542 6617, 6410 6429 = -0.03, 73.3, 92.7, 101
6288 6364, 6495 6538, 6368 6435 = 0.04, 83.1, 87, 101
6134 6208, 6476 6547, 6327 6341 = 0.01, 74.2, 86.1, 101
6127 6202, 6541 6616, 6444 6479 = -0.03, 75.6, 96.2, 101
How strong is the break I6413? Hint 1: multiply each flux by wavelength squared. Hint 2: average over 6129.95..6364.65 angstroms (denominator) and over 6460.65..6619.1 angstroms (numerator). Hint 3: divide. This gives 1.48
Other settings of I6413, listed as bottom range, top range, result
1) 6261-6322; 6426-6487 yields 1.33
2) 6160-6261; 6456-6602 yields 1.69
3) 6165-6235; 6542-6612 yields 1.72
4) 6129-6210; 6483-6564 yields 1.51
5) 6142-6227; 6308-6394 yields 1.26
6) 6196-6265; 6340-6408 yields 1.37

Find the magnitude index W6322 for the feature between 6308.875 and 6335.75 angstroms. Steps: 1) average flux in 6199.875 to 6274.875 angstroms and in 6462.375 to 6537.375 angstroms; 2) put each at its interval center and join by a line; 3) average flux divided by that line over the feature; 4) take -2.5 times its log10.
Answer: -0.10 mag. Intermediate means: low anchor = 65.3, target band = 84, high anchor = 99.6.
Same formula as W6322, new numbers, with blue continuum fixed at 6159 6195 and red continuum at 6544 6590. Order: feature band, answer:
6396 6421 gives -0.03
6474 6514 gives -0.03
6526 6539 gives -0.08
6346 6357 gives -0.07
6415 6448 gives -0.03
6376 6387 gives 0.08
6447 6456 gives -0.03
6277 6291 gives 0.05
